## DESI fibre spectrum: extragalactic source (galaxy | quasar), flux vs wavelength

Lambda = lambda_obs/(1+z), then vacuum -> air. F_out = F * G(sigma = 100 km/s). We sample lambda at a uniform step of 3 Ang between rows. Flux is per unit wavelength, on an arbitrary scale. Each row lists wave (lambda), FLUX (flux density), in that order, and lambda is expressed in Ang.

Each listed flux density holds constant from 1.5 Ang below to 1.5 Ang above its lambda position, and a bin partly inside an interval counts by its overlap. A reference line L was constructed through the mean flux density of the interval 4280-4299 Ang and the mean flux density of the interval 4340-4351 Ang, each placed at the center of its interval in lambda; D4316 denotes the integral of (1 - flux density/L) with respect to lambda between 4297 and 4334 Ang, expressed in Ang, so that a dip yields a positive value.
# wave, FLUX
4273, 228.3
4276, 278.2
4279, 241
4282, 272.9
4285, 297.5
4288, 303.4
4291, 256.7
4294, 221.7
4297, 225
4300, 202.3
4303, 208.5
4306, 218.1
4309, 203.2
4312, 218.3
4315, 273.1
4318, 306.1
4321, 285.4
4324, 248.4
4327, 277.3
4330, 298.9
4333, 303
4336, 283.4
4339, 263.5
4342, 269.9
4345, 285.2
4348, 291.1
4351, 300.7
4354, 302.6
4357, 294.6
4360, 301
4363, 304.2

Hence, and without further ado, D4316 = 2.7 Ang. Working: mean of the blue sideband 261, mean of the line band 252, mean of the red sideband 284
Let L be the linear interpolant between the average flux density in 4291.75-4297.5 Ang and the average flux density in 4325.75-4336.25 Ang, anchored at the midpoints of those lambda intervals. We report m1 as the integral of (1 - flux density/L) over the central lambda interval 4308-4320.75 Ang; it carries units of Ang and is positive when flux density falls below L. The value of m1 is 0.4 Ang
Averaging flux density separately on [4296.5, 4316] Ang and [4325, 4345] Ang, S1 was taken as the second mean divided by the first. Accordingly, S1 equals 1.28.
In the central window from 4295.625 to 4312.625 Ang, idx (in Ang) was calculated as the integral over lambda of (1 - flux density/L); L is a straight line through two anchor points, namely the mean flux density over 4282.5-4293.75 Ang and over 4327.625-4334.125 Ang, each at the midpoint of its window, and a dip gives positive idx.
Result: 4.3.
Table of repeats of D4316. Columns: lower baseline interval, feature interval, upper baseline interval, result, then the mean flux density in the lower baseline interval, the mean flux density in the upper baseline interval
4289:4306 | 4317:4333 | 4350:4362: -1.50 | 225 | 300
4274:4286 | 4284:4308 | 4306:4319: 1.68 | 270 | 244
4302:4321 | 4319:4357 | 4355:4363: -1.53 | 242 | 299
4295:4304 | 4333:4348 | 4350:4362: -0.22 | 213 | 300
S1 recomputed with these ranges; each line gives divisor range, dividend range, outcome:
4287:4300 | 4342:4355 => 1.20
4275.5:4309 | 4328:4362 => 1.19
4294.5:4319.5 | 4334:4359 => 1.24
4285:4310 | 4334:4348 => 1.19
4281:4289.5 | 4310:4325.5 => 0.90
